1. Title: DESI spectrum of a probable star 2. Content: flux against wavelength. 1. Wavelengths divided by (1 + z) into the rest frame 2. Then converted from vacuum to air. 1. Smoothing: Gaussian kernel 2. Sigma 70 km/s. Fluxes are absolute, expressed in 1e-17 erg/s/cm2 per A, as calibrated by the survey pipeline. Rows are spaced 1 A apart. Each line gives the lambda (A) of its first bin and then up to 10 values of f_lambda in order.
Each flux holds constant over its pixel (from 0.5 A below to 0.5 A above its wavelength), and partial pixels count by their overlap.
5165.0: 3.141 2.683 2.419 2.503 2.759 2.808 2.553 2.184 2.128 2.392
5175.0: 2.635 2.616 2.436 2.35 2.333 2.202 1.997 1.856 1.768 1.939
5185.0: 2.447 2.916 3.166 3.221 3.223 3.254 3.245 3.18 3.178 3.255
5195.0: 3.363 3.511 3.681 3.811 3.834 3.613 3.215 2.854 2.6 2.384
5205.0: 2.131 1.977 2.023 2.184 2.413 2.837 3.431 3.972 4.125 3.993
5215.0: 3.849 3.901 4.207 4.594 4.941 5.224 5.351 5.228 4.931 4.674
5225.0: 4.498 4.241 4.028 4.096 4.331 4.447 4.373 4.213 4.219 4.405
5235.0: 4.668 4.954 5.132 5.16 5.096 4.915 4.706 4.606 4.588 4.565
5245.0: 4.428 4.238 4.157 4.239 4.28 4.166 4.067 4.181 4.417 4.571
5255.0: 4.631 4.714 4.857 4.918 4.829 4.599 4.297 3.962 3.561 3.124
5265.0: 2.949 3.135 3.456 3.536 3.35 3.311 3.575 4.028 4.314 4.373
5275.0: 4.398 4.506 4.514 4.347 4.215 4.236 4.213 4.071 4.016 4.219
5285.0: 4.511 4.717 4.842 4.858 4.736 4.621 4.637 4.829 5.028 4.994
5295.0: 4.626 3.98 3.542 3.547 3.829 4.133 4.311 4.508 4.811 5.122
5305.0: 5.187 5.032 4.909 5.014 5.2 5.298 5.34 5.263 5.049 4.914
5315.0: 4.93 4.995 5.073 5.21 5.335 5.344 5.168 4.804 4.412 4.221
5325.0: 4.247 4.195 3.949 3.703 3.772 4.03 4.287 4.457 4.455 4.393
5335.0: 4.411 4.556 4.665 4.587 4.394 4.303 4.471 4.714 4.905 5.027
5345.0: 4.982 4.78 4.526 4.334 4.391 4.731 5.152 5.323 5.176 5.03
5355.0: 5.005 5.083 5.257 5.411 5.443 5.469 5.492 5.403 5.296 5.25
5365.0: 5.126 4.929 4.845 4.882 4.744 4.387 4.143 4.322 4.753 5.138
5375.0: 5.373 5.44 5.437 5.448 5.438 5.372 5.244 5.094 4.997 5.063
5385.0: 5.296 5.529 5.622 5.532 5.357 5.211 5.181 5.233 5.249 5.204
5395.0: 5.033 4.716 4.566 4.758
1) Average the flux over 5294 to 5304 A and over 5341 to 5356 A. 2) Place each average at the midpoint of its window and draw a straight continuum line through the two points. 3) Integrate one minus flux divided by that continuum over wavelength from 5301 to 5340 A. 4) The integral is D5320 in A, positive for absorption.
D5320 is -1.9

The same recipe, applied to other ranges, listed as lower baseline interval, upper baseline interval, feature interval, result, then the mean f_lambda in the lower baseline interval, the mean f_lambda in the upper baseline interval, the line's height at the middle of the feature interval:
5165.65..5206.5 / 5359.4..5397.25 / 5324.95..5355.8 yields 0.7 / 2.75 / 5.13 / 4.66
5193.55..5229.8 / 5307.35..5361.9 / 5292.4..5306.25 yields 0.1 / 3.71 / 4.8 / 4.48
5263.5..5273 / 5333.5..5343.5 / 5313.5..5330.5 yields -1.3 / 3.43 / 4.54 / 4.28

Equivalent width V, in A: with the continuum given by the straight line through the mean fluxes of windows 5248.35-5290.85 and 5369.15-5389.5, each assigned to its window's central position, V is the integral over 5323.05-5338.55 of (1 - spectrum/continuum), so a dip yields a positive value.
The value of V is 1.51 A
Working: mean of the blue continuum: 4.2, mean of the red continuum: 5.14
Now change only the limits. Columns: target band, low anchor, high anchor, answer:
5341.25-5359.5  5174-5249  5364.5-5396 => -0.4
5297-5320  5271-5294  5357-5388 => -0.9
